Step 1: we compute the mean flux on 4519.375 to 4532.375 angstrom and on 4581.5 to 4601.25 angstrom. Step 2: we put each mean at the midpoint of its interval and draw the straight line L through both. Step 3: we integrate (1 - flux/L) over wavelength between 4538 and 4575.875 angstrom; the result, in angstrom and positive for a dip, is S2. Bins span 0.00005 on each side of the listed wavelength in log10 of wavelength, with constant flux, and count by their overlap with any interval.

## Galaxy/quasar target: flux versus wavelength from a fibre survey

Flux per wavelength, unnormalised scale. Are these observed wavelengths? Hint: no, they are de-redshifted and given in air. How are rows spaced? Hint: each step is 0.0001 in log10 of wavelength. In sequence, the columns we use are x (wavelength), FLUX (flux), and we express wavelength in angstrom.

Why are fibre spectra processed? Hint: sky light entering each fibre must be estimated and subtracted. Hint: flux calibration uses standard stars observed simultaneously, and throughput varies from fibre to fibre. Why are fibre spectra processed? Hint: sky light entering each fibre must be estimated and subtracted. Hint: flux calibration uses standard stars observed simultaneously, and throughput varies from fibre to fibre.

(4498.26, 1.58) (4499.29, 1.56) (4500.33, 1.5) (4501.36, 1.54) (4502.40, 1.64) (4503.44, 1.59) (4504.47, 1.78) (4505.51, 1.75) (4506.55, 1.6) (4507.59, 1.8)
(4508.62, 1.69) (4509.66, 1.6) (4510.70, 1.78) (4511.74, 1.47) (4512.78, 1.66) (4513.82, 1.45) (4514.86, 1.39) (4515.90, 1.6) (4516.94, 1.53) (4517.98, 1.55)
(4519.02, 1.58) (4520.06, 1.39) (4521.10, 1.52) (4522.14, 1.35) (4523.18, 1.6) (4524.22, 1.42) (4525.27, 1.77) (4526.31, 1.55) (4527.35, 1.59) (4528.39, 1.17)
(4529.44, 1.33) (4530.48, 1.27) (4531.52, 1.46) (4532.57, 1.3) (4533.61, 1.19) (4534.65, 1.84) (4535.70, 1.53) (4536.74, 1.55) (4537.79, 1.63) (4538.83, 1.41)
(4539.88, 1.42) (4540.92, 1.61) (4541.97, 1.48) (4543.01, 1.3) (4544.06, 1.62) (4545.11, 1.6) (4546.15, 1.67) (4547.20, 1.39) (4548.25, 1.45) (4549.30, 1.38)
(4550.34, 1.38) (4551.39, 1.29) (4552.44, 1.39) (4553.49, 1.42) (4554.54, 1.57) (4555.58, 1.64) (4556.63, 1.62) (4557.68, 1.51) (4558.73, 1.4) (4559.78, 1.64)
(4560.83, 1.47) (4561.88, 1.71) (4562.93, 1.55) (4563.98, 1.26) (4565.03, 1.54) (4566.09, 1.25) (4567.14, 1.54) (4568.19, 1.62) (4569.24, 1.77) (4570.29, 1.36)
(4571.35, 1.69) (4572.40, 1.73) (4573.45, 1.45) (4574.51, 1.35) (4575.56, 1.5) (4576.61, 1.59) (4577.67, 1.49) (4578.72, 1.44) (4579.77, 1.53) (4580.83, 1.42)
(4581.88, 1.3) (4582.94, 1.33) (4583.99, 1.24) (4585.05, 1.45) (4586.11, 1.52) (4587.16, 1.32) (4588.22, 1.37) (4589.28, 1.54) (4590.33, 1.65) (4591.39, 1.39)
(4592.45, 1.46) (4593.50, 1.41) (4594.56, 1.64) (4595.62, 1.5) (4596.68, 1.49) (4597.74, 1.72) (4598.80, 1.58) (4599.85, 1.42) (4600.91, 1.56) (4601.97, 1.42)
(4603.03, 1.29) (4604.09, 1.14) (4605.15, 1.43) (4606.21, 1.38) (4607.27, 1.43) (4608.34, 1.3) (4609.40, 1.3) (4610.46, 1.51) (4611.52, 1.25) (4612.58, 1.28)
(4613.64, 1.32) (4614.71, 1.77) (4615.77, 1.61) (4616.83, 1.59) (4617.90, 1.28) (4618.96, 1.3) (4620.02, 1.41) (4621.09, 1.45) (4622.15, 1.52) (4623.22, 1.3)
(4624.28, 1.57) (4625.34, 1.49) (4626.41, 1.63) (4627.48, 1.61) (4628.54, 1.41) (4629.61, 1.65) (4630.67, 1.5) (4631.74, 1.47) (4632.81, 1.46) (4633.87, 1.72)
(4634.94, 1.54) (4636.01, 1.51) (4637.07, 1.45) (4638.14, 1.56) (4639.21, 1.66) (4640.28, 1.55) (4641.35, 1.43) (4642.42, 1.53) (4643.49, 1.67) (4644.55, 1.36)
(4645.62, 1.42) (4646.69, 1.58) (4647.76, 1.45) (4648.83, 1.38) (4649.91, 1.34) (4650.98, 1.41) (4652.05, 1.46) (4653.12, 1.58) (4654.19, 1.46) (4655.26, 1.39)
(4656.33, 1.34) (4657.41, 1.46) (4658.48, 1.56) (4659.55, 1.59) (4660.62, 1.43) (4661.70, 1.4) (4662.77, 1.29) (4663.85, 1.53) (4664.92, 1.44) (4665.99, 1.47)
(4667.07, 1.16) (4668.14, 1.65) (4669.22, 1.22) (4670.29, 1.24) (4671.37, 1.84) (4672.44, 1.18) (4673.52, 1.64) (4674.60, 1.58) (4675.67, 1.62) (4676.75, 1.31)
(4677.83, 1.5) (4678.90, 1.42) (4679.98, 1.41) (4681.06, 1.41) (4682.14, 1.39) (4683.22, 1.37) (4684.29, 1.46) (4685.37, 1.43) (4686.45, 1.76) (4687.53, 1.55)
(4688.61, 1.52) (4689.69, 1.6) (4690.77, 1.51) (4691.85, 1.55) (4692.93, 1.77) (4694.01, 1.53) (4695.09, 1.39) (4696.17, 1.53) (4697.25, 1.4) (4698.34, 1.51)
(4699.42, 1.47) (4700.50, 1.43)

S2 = -1.1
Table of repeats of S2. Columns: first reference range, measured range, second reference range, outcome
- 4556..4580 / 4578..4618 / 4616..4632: 1.7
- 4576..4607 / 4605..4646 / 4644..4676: -0.8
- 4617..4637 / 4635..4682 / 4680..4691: 1.0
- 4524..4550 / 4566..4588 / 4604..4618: -0.5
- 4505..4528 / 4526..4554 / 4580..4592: 1.2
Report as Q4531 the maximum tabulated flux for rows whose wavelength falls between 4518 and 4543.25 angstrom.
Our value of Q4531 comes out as 1.84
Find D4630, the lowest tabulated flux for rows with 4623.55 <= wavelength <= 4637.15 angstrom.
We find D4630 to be 1.41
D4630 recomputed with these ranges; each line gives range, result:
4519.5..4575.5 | 1.17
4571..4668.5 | 1.14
